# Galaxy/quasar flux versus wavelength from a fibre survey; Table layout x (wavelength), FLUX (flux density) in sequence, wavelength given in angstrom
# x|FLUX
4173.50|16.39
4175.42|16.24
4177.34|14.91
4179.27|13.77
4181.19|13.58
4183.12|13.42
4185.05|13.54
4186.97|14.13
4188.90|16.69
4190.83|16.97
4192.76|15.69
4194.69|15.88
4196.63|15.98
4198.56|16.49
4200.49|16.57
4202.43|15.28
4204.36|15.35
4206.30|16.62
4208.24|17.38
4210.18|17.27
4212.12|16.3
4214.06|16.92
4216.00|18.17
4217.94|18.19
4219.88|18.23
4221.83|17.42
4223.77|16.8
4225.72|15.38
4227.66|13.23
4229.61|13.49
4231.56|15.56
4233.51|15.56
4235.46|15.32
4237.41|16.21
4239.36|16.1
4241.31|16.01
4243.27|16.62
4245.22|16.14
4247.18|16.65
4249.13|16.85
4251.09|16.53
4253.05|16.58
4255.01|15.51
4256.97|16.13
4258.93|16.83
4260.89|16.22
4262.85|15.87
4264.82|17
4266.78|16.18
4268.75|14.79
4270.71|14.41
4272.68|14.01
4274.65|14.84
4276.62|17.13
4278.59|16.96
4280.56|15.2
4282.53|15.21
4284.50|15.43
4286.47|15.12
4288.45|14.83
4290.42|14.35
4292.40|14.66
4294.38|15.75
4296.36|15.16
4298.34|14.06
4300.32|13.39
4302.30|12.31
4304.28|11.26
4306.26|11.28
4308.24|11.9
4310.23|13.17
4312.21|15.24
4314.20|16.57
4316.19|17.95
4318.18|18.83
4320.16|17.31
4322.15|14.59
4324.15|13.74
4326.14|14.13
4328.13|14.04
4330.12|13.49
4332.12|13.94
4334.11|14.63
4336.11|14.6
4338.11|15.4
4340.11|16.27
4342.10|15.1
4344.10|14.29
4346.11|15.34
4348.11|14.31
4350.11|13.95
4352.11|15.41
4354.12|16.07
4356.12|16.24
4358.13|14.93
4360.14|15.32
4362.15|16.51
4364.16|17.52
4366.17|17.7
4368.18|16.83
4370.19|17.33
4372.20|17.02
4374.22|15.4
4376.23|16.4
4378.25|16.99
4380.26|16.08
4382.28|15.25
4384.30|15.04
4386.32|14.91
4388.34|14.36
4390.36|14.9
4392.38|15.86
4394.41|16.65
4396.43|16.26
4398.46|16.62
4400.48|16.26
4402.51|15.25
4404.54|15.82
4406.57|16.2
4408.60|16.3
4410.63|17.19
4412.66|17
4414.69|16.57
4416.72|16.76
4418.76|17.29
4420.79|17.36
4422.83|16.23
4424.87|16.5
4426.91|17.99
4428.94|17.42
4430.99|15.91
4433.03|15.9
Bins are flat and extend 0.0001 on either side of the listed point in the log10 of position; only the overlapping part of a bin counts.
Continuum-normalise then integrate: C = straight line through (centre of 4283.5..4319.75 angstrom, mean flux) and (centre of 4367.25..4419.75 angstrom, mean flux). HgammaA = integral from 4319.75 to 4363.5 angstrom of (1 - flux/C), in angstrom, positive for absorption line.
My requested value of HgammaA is 0.8 angstrom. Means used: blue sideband 14.6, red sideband 16.2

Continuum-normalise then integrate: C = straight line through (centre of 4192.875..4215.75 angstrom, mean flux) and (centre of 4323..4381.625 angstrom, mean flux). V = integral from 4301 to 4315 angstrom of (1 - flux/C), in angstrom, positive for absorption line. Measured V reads 2.4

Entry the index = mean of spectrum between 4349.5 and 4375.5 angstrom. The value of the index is 16.2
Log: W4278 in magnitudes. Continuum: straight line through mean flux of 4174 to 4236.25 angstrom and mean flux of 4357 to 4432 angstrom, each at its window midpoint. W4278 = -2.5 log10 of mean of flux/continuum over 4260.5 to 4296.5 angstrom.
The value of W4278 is 0.04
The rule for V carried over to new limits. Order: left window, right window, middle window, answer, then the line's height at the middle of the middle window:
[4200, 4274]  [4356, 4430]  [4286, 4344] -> 5.9 angstrom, 16.2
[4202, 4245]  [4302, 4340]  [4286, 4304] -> 0.9 angstrom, 15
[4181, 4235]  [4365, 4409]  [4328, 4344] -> 1.3 angstrom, 16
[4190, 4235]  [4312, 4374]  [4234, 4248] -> 0.0 angstrom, 16.1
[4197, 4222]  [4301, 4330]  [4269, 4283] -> 0.0 angstrom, 15.3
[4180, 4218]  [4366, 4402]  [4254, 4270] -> 0.0 angstrom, 16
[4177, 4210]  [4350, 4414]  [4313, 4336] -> 0.8 angstrom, 15.9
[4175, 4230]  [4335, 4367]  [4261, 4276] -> 0.3 angstrom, 15.7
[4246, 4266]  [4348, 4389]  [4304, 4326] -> 1.8 angstrom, 16.2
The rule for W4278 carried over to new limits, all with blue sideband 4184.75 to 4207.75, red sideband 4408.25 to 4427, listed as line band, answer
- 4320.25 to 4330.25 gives 0.15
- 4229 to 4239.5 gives 0.05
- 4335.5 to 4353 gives 0.11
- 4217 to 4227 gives -0.07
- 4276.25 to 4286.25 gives 0.03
